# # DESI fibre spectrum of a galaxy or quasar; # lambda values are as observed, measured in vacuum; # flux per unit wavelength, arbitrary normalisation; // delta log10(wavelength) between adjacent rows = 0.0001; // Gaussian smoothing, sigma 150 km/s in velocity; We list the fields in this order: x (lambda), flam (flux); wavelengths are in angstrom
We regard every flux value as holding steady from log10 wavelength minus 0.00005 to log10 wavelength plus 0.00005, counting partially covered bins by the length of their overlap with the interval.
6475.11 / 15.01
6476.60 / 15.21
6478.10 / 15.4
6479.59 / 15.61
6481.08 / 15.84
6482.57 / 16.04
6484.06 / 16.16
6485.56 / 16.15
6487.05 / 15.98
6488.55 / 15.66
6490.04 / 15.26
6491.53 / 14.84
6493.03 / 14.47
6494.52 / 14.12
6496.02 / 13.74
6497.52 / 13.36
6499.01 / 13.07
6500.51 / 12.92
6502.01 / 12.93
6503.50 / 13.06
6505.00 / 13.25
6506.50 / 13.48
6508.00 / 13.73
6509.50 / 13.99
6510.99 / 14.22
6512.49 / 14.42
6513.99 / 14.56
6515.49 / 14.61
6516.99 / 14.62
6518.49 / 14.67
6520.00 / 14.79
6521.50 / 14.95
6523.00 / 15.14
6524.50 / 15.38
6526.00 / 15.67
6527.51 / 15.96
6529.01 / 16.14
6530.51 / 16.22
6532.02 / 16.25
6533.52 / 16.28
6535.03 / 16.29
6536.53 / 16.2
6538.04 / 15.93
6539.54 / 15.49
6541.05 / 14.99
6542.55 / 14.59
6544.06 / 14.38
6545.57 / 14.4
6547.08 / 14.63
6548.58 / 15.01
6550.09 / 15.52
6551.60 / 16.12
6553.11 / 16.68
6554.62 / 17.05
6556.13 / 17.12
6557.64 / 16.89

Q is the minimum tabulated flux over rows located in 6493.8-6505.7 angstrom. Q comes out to 12.92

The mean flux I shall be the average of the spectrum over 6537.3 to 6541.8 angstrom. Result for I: 15.5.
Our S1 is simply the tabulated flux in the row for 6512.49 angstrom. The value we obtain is 14.42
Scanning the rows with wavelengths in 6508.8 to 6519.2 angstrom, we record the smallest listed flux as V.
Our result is 13.99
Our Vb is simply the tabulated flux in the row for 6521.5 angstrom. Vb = 14.95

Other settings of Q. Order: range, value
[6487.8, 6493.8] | 14.47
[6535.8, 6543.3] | 14.59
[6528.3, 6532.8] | 16.14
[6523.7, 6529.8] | 15.38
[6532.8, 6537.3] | 16.2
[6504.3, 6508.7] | 13.25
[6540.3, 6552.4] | 14.38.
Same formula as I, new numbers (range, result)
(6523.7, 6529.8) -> 15.8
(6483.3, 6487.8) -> 16.1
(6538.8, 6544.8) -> 14.9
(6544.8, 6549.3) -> 14.7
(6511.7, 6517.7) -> 14.5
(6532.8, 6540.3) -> 16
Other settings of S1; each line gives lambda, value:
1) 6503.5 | 13.06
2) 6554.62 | 17.05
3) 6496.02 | 13.74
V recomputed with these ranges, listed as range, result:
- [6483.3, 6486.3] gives 16.15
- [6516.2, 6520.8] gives 14.62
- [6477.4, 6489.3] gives 15.4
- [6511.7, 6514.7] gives 14.42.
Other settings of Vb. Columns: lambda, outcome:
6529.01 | 16.14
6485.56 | 16.15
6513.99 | 14.56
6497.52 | 13.36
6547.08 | 14.63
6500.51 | 12.92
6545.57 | 14.4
